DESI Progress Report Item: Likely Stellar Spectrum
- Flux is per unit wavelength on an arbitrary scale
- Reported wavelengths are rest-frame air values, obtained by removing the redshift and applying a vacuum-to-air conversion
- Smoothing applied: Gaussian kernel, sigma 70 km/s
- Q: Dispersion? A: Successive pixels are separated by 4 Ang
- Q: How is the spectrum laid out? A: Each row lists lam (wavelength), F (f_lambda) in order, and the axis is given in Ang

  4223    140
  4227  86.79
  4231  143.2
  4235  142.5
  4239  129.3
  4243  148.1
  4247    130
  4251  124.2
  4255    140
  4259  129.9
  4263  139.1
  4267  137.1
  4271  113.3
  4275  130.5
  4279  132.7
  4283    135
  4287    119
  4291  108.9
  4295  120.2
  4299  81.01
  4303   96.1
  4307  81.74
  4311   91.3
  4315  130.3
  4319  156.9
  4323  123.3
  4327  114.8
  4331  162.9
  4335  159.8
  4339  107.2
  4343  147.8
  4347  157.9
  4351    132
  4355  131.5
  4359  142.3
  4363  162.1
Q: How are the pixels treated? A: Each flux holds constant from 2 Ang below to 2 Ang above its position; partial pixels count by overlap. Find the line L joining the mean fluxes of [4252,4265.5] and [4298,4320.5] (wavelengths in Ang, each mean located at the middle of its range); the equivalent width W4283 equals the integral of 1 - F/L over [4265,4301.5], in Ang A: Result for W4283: 0.64 Ang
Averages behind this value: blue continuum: 135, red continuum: 106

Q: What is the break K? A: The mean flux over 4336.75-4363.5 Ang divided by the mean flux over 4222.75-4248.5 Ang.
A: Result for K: 1.06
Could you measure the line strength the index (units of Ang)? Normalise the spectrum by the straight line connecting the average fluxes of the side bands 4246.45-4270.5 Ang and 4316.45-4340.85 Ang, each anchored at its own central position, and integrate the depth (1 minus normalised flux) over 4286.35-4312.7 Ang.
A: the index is 7.10 Ang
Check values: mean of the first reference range 132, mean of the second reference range 138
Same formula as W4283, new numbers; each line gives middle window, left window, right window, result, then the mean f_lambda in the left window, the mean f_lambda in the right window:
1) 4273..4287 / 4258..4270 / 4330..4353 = 0.5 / 134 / 144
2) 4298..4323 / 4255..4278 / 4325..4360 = 5.0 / 131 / 140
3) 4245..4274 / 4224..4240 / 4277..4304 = -2.4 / 126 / 114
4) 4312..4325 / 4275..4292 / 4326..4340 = 0.2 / 126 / 140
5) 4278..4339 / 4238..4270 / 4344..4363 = 8.4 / 134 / 144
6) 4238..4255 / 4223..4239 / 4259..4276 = -0.8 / 127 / 130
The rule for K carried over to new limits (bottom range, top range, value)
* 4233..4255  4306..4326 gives 0.87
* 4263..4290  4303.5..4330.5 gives 0.92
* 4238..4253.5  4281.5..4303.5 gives 0.83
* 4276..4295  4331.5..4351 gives 1.16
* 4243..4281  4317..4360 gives 1.06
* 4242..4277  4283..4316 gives 0.79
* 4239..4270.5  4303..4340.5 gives 0.93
